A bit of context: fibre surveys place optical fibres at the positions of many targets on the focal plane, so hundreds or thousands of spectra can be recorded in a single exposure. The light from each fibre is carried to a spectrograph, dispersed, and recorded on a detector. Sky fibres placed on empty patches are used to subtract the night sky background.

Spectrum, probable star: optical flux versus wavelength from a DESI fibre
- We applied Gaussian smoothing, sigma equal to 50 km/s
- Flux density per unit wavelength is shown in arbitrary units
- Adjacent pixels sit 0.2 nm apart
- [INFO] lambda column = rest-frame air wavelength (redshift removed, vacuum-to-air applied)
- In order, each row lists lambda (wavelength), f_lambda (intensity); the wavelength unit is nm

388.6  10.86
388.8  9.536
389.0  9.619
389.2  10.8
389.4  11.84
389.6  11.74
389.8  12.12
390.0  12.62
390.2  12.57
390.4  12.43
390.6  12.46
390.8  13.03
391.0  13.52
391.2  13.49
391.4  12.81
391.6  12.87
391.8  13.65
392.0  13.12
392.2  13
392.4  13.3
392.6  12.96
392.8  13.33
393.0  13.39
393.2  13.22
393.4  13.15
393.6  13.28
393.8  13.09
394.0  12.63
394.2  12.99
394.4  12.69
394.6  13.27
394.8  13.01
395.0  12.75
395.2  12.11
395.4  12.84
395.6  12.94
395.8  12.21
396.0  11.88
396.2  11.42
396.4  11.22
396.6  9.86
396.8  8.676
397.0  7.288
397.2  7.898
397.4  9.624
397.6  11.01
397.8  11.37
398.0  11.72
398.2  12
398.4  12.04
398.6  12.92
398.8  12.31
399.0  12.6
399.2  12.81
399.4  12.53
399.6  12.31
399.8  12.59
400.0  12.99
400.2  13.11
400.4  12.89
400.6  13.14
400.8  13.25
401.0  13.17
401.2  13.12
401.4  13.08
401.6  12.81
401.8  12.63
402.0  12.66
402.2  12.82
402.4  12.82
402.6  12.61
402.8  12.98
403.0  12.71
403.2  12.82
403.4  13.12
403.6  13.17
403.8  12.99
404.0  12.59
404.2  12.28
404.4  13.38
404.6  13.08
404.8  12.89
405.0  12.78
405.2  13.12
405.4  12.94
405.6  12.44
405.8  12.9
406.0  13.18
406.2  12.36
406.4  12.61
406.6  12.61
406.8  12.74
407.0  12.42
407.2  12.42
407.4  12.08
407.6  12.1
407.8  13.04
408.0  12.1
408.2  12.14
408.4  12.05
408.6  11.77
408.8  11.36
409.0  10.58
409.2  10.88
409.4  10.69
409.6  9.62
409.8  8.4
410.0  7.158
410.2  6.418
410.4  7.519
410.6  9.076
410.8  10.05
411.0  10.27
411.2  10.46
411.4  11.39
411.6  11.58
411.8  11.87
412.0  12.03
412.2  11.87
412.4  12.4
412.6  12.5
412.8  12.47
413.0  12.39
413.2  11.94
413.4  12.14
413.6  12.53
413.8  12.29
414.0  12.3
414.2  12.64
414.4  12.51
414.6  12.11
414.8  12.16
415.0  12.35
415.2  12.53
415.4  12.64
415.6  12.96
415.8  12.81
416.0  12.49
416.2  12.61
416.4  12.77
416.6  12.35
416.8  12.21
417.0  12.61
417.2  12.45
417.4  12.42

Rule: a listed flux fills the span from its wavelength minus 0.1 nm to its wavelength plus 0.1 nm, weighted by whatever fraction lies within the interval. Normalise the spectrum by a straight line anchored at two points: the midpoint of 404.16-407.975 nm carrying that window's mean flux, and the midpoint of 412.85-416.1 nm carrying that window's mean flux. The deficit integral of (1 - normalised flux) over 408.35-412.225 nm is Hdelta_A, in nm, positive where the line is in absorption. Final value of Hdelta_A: 0.729 nm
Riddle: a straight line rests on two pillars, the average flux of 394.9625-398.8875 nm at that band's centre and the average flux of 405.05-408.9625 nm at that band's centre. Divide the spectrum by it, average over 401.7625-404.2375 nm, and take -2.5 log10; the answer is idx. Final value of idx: -0.08 mag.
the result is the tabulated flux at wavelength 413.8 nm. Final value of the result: 12.29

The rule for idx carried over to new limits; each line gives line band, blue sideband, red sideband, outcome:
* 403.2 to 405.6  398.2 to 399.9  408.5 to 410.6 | -0.18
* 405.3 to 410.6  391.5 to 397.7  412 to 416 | 0.09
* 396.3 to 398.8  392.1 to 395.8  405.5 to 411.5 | 0.18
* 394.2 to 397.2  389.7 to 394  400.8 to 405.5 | 0.13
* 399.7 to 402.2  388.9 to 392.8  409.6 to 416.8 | -0.08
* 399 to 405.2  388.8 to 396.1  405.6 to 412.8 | -0.09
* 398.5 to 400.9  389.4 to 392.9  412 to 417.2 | -0.01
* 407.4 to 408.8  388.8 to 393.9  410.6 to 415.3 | -0.01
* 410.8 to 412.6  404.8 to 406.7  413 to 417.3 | 0.10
